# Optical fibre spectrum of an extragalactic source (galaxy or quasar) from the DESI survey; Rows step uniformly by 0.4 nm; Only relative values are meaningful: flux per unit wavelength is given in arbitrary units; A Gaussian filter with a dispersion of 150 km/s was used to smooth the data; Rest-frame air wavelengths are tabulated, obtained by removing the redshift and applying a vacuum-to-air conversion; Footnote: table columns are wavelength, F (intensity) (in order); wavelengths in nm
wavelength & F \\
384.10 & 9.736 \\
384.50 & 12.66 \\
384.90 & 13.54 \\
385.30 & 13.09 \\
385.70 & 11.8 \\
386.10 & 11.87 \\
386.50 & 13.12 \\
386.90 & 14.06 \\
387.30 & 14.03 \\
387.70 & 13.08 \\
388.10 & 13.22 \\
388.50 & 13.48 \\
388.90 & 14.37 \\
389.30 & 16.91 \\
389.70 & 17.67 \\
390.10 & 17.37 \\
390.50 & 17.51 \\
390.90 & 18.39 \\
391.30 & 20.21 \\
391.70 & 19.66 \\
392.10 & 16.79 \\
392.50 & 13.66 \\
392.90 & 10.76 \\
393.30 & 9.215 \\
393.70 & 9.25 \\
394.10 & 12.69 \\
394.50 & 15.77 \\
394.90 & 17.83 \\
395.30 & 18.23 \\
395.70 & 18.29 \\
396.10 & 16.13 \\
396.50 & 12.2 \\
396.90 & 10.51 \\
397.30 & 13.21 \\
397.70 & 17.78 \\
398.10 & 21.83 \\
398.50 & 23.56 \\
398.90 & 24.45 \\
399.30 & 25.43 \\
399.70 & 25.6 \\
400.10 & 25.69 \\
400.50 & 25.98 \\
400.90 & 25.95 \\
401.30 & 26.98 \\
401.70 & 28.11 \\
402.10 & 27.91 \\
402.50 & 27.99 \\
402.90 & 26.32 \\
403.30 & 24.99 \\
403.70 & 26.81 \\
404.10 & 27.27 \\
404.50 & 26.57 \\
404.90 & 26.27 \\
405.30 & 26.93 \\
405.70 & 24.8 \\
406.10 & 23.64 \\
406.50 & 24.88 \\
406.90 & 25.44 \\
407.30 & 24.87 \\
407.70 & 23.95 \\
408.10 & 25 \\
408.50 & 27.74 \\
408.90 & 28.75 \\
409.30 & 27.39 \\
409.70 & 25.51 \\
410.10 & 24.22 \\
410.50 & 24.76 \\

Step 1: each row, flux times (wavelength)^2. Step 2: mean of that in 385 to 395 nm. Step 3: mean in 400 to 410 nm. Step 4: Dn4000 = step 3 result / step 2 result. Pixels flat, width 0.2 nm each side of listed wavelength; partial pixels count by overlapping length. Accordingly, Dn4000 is 1.94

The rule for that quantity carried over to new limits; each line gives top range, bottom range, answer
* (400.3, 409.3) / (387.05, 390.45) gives 1.88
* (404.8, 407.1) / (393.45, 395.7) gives 1.79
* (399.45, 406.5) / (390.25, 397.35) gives 1.83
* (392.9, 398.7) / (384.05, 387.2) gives 1.27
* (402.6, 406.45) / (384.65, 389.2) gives 2.13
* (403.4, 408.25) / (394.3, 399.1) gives 1.53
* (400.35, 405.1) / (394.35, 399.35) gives 1.54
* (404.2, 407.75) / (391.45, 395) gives 1.94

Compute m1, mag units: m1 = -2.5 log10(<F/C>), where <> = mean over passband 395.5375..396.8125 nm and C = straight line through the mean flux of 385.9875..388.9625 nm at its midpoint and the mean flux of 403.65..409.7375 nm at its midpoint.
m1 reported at 0.259 mag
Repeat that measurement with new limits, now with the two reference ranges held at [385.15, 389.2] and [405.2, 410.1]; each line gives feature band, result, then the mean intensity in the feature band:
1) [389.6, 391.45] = -0.187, 18.2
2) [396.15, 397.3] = 0.475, 12.3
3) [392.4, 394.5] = 0.437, 11.4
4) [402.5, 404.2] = -0.151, 26.5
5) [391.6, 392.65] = -0.020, 16.6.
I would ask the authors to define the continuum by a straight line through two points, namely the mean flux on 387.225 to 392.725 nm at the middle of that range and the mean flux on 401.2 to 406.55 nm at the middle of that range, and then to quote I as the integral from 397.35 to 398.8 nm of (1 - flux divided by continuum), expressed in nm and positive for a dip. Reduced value 0.112 nm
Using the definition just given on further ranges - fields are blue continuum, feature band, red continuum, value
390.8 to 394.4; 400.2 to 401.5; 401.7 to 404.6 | -0.111 nm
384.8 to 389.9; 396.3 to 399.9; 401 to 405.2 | 0.561 nm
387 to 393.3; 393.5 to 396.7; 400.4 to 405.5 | 0.786 nm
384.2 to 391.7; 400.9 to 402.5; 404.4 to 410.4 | -0.353 nm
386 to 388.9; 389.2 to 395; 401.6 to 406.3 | 0.443 nm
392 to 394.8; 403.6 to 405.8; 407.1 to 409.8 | -0.358 nm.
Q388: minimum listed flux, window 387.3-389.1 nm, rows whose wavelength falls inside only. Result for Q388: 13.08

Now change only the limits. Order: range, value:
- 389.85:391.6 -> 17.37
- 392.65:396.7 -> 9.215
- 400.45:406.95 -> 23.64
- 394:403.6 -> 10.51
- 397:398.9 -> 13.21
